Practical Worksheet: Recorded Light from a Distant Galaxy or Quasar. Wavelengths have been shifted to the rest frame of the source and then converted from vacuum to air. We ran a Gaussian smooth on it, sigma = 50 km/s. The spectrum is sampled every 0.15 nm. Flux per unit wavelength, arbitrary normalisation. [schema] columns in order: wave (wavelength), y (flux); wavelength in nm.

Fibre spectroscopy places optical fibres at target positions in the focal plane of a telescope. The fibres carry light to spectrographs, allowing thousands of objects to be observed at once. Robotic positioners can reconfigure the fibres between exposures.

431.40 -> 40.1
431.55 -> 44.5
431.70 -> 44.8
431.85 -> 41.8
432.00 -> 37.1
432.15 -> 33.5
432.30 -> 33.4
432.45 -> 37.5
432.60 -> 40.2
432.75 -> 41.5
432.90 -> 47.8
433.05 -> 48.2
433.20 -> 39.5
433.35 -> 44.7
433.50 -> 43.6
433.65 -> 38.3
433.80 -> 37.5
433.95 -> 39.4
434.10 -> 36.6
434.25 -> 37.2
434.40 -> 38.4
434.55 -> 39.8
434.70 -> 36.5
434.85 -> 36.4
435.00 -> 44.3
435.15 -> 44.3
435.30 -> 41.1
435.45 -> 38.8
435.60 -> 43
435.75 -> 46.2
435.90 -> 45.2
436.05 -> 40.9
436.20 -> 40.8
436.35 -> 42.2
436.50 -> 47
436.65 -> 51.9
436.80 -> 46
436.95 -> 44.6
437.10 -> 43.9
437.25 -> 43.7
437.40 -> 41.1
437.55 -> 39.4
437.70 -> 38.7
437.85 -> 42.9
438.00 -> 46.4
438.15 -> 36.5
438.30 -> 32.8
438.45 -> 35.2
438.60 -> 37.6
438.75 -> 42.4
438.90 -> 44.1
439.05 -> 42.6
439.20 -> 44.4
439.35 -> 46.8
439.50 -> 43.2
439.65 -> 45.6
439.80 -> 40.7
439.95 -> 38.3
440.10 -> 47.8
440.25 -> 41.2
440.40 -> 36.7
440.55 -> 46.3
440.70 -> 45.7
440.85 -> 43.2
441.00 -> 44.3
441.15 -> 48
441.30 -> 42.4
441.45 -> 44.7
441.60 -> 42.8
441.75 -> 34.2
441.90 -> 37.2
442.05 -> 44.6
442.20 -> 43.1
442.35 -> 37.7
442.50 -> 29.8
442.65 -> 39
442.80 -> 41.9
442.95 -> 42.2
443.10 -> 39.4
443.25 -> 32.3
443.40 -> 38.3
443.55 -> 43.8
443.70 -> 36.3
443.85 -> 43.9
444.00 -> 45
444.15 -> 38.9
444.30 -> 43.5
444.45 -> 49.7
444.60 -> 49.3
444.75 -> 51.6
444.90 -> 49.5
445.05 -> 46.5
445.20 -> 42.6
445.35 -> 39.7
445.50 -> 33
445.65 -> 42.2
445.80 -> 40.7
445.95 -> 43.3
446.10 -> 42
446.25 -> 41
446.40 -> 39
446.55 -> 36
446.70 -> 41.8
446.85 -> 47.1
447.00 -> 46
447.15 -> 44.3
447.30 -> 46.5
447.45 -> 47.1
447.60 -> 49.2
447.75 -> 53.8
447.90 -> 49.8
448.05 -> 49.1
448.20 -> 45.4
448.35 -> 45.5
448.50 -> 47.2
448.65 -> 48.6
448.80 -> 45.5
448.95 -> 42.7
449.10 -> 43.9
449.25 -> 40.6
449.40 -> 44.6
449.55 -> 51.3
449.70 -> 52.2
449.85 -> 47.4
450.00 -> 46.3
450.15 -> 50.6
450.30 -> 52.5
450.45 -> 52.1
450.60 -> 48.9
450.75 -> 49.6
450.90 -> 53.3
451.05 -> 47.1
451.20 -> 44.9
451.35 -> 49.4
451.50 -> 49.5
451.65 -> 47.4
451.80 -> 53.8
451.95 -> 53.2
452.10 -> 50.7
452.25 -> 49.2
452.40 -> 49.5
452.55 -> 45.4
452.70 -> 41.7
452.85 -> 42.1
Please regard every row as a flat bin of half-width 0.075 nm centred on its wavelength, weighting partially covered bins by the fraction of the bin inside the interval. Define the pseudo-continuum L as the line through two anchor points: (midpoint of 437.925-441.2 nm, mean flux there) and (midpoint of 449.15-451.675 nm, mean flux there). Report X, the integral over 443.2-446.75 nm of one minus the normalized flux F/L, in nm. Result 0.26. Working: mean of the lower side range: 42.2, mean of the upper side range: 48.7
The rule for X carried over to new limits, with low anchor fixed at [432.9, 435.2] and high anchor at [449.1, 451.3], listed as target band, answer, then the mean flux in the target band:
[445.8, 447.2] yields 0.14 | 42.2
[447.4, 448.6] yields -0.03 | 48.4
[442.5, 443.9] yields 0.19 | 39.1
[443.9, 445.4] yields 0.00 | 45.7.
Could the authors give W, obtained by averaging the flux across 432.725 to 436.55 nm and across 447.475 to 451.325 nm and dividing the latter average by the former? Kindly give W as 1.16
